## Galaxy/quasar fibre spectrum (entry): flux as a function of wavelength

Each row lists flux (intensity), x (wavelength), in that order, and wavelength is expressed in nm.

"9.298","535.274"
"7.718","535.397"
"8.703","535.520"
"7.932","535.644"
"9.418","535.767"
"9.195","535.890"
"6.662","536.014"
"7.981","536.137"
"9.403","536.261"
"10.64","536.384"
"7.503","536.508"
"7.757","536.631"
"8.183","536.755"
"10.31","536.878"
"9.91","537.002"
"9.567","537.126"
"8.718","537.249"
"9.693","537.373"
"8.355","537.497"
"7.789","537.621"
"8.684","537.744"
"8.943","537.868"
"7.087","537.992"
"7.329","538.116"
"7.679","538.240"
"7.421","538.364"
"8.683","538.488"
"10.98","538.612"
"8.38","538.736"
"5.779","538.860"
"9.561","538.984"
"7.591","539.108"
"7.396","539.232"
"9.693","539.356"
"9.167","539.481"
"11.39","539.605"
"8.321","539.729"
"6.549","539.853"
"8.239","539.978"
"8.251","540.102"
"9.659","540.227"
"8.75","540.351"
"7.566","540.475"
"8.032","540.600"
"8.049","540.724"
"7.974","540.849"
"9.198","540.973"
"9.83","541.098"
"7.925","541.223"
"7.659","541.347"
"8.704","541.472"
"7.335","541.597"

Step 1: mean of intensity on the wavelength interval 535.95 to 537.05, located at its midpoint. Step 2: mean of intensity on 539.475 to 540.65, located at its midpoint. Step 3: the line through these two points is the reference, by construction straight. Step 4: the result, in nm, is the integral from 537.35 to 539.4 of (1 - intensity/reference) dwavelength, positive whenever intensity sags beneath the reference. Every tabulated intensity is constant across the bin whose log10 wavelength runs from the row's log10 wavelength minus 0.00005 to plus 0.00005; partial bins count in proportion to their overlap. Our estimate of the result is 0.09 nm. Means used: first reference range 8.69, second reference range 8.57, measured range 8.26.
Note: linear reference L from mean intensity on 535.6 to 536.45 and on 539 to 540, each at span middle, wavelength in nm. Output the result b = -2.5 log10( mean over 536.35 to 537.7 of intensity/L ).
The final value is -0.024 mag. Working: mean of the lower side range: 8.76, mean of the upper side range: 8.6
